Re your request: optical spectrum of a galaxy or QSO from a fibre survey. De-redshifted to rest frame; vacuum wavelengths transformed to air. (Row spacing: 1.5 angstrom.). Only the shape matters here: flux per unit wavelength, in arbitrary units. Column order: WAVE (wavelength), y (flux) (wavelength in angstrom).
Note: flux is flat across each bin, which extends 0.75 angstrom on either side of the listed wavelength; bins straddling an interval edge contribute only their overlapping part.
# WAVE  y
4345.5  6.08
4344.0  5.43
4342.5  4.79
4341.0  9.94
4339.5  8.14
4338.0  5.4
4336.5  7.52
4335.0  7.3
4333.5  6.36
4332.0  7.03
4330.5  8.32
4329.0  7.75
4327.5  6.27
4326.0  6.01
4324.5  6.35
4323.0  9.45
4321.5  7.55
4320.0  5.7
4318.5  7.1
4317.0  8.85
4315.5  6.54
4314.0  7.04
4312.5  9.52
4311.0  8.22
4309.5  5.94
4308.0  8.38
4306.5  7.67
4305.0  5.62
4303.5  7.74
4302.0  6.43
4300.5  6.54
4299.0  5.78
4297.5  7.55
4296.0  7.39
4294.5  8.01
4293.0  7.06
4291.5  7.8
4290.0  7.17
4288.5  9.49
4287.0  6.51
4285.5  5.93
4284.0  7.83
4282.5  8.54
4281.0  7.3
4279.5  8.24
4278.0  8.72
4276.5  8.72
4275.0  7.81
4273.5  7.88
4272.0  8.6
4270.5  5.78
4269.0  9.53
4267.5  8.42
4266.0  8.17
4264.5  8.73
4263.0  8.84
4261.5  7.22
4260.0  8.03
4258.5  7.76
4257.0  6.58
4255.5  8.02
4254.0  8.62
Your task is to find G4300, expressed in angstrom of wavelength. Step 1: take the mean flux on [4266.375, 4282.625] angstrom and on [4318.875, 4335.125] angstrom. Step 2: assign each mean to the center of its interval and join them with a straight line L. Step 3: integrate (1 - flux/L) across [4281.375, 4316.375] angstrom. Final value 1.38 angstrom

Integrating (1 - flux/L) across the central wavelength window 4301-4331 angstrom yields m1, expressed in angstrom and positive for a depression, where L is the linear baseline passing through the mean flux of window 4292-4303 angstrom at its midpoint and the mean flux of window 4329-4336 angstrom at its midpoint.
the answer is -0.59 angstrom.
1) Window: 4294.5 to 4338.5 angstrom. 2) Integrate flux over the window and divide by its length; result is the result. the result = 7.17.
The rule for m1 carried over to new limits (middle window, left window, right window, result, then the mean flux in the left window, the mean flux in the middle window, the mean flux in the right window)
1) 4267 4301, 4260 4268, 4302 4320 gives 0.9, 8.25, 7.68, 7.39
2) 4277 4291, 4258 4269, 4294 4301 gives -0.4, 8.27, 7.77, 7.04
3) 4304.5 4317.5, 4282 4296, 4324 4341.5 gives -0.3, 7.57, 7.54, 7.17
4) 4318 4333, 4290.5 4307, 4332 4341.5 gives 0.2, 7.05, 7.14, 7.35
